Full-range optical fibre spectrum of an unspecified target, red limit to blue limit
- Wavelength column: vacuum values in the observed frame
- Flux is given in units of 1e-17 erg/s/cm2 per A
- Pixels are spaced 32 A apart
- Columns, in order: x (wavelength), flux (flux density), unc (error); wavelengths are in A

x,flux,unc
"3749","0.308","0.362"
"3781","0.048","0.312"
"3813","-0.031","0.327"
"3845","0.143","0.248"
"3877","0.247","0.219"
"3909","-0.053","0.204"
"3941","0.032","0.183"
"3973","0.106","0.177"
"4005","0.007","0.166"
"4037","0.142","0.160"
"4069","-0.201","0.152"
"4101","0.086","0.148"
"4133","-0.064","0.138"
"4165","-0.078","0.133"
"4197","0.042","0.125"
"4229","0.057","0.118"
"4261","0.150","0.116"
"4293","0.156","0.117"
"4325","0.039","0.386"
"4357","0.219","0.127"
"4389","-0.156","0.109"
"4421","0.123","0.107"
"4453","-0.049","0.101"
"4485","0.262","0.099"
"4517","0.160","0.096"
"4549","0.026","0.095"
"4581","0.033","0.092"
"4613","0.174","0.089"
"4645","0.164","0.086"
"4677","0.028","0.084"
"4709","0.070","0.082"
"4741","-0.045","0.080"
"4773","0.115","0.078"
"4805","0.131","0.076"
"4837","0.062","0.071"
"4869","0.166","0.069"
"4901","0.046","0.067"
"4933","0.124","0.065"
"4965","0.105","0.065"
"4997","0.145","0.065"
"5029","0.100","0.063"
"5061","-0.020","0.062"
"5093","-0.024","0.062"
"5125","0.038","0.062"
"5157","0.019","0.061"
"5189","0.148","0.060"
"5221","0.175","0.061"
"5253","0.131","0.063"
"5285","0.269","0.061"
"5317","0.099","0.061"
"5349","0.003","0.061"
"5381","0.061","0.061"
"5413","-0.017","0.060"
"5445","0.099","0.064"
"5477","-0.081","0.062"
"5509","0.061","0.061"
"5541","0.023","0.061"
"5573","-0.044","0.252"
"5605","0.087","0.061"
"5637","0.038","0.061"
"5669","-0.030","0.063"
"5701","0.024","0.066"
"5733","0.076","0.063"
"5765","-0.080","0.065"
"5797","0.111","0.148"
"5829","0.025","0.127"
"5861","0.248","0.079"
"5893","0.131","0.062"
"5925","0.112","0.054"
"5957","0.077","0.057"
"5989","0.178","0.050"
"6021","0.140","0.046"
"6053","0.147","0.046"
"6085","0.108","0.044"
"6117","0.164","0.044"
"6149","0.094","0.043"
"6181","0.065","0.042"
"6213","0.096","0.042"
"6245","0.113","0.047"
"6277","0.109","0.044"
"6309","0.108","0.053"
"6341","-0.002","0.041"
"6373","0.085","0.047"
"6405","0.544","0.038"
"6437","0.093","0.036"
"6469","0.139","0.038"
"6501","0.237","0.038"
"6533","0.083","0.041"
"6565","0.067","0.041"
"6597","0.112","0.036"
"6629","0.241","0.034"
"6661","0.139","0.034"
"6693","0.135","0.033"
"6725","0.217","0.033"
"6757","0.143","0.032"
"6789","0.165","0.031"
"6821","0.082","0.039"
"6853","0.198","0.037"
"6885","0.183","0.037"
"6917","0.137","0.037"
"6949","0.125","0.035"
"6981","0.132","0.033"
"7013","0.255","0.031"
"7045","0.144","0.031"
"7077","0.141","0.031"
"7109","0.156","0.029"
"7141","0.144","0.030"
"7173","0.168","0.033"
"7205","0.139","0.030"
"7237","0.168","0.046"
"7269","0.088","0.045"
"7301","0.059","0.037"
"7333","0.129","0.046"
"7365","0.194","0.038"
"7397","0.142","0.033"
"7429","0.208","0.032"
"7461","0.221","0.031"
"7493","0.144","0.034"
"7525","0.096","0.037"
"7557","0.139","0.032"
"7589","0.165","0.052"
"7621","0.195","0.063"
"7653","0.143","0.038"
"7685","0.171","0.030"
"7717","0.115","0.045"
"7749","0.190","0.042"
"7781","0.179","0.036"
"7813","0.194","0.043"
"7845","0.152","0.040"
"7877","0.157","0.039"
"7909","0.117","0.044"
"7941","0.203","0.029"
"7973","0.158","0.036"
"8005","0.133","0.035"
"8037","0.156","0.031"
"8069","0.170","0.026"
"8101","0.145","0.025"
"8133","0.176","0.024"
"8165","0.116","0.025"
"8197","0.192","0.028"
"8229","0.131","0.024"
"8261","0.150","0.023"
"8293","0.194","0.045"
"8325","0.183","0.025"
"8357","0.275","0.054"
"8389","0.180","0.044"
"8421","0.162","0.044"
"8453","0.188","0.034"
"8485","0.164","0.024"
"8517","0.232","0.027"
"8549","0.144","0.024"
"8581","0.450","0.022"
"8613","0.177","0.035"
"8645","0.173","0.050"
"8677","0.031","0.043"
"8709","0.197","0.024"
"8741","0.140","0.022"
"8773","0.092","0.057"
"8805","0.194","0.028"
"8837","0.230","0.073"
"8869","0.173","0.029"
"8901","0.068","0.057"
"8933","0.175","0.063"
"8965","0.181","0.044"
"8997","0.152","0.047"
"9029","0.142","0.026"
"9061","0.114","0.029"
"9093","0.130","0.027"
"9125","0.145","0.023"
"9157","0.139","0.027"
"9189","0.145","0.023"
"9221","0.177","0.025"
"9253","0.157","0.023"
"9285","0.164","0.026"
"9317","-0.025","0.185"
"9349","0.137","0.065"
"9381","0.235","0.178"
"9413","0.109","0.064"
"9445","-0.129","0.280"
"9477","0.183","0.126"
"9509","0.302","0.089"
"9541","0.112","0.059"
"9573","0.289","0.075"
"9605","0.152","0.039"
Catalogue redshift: 0.716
